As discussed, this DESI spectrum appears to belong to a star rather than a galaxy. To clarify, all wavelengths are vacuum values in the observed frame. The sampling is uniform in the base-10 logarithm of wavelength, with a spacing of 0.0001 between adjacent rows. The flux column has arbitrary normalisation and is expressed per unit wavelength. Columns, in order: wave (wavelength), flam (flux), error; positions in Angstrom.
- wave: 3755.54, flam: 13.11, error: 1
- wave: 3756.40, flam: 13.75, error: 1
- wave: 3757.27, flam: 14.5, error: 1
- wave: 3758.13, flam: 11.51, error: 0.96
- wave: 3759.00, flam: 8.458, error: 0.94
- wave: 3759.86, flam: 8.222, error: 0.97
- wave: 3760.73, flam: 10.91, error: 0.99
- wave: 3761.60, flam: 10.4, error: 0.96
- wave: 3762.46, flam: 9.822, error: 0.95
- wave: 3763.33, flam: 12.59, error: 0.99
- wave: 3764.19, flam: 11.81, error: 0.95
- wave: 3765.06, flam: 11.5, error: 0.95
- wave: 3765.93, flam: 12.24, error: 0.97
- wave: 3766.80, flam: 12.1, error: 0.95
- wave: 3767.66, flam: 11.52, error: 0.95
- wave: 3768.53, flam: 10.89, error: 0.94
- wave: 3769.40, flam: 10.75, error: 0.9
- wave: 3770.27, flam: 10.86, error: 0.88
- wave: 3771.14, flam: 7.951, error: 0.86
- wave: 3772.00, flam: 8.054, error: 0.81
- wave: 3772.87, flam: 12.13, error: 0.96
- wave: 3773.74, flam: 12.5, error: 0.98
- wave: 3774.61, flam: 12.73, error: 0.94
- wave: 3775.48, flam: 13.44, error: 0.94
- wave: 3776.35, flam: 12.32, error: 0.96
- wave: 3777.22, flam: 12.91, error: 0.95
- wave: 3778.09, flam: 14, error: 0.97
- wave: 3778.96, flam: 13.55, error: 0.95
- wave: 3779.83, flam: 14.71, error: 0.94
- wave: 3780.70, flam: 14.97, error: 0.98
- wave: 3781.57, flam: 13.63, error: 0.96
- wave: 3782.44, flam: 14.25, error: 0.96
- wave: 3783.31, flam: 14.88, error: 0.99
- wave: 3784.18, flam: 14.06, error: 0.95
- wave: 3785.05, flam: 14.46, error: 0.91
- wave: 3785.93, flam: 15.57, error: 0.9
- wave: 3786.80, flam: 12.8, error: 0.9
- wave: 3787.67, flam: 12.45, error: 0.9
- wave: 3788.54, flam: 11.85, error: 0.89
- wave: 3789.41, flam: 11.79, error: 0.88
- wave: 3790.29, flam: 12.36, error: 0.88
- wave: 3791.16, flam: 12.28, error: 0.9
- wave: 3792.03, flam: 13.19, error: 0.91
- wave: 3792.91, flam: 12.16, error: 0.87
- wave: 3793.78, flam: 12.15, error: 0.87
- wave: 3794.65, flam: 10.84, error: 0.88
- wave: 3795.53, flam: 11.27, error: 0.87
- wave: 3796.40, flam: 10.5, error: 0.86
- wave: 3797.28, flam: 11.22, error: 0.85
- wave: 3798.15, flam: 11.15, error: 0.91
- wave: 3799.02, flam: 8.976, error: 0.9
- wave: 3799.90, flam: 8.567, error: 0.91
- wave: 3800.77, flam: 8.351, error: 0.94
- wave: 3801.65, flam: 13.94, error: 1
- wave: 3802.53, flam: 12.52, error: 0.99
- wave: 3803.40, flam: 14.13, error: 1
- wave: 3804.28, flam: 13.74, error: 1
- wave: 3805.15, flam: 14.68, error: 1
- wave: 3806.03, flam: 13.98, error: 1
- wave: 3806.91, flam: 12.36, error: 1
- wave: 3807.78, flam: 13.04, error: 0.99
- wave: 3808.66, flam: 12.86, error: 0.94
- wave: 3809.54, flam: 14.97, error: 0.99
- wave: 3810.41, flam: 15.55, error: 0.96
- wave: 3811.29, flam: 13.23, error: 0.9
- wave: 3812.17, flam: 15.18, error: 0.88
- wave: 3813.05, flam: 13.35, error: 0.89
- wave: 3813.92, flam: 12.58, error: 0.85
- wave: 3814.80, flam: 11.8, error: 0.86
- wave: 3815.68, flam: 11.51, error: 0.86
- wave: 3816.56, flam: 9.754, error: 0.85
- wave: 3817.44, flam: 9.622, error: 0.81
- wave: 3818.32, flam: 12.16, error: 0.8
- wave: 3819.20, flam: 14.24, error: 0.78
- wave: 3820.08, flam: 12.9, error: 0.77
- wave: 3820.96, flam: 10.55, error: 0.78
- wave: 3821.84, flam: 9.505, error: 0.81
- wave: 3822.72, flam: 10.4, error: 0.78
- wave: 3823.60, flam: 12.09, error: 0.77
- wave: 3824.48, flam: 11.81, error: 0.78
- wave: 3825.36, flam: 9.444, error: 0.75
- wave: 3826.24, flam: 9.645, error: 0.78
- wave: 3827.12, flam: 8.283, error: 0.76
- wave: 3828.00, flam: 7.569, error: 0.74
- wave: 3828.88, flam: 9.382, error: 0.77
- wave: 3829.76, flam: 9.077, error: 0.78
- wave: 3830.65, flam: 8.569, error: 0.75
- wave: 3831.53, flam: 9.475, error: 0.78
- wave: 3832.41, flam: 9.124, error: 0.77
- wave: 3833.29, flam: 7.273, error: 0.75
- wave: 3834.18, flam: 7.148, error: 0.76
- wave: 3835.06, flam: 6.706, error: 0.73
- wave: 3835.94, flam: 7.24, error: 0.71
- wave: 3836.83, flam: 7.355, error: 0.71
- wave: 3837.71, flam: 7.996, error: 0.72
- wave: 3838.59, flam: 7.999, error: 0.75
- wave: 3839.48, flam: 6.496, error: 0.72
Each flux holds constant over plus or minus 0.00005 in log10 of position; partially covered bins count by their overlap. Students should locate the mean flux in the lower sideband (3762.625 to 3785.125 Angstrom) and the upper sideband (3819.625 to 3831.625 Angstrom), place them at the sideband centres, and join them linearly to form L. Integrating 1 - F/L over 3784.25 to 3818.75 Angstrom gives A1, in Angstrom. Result -4.1 Angstrom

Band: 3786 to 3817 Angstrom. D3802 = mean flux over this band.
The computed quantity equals 12.4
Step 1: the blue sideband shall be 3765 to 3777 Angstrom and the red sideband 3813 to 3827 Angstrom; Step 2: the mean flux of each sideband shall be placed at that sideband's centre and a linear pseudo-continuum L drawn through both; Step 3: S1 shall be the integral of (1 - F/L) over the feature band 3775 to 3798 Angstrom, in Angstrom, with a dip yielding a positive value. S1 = -3.3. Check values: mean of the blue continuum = 11.4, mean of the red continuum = 11.2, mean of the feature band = 13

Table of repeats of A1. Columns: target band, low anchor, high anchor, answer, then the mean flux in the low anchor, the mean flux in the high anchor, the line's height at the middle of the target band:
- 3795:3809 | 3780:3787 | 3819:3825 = 1.11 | 14.4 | 11.5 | 13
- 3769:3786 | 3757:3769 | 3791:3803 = -2.54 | 11.1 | 11.2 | 11.2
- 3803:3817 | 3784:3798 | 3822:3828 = -2.78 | 12.4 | 10.1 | 11.1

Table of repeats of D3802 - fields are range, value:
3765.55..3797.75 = 12.4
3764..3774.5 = 11.1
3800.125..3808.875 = 12.9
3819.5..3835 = 9.52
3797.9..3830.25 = 11.7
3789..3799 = 11.6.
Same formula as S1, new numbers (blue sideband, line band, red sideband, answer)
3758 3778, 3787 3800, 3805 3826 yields 0.3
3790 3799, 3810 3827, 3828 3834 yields -3.7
